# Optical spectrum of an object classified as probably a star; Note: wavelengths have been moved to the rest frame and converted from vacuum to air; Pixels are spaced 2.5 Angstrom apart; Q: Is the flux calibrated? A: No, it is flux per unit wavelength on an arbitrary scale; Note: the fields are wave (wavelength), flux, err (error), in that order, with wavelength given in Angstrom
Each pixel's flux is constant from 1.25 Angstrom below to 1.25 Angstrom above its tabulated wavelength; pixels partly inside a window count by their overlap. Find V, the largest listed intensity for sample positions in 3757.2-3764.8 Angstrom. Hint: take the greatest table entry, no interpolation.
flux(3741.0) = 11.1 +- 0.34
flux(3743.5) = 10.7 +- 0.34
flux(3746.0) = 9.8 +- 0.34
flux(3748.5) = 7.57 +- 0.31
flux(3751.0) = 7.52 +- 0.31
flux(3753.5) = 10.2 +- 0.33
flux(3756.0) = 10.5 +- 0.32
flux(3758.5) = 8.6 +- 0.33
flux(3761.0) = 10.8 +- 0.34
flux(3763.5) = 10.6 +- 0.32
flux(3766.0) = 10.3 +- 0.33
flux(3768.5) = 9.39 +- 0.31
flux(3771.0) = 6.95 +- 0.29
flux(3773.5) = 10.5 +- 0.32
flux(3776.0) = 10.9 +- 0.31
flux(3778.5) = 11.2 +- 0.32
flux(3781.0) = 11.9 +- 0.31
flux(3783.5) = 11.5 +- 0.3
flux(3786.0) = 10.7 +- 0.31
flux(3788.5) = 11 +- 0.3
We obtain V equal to 10.8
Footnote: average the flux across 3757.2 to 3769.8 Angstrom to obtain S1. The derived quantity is 9.93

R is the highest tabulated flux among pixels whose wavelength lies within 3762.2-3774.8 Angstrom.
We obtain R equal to 10.6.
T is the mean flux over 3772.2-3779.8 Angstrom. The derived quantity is 10.8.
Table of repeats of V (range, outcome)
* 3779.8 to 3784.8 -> 11.9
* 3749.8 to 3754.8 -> 10.2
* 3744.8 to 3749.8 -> 9.8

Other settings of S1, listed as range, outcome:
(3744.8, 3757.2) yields 9.11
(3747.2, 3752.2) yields 7.57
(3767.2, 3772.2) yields 8.2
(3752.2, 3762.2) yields 10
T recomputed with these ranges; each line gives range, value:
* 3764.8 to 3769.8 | 9.81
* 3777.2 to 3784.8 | 11.5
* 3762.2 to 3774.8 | 9.56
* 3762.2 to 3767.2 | 10.5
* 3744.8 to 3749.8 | 8.66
